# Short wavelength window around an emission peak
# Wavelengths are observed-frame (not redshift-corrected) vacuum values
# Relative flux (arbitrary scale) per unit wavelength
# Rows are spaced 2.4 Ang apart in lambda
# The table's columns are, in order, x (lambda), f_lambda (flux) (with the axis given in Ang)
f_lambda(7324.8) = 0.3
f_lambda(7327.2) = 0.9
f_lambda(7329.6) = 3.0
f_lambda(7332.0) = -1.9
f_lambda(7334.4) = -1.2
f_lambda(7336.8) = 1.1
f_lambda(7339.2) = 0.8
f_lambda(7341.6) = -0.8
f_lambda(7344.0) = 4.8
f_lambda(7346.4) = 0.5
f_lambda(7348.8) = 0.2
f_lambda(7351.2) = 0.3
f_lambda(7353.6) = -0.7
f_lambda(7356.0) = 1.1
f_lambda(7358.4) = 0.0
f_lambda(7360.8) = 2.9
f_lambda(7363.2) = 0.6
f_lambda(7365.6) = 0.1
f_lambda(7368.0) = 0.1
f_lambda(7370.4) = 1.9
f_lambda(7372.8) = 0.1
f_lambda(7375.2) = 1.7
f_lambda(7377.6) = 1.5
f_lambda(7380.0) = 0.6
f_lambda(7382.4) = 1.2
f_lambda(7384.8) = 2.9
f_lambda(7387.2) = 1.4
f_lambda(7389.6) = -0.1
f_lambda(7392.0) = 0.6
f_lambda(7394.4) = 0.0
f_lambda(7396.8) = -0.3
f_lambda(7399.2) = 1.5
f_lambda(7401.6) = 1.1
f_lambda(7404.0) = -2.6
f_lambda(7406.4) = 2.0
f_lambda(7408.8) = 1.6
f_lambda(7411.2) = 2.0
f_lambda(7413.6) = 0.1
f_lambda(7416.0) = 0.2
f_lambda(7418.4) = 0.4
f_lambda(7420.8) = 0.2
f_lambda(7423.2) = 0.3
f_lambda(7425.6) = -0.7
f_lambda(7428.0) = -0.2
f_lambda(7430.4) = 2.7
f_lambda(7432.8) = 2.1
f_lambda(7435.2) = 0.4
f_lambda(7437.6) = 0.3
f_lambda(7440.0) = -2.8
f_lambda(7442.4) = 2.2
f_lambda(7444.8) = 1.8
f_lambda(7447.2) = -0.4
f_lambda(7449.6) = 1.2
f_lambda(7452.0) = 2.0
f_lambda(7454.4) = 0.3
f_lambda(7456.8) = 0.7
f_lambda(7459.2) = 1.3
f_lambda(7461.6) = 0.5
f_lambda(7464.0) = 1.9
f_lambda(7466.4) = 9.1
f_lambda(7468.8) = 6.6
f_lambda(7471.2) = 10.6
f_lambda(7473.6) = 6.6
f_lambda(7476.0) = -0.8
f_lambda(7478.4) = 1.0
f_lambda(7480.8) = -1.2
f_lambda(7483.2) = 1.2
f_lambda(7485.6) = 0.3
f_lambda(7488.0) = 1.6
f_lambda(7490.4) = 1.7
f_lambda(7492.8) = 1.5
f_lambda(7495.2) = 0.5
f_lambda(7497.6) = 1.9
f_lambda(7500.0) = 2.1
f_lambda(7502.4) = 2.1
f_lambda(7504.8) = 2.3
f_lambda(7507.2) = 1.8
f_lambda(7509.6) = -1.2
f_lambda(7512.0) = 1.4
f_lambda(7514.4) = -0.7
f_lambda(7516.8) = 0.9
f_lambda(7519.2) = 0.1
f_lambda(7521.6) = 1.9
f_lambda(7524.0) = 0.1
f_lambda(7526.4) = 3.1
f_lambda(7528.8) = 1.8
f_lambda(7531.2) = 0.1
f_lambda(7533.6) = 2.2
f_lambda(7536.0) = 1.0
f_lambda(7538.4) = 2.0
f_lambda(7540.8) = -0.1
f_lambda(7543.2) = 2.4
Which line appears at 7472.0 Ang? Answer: [O II]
